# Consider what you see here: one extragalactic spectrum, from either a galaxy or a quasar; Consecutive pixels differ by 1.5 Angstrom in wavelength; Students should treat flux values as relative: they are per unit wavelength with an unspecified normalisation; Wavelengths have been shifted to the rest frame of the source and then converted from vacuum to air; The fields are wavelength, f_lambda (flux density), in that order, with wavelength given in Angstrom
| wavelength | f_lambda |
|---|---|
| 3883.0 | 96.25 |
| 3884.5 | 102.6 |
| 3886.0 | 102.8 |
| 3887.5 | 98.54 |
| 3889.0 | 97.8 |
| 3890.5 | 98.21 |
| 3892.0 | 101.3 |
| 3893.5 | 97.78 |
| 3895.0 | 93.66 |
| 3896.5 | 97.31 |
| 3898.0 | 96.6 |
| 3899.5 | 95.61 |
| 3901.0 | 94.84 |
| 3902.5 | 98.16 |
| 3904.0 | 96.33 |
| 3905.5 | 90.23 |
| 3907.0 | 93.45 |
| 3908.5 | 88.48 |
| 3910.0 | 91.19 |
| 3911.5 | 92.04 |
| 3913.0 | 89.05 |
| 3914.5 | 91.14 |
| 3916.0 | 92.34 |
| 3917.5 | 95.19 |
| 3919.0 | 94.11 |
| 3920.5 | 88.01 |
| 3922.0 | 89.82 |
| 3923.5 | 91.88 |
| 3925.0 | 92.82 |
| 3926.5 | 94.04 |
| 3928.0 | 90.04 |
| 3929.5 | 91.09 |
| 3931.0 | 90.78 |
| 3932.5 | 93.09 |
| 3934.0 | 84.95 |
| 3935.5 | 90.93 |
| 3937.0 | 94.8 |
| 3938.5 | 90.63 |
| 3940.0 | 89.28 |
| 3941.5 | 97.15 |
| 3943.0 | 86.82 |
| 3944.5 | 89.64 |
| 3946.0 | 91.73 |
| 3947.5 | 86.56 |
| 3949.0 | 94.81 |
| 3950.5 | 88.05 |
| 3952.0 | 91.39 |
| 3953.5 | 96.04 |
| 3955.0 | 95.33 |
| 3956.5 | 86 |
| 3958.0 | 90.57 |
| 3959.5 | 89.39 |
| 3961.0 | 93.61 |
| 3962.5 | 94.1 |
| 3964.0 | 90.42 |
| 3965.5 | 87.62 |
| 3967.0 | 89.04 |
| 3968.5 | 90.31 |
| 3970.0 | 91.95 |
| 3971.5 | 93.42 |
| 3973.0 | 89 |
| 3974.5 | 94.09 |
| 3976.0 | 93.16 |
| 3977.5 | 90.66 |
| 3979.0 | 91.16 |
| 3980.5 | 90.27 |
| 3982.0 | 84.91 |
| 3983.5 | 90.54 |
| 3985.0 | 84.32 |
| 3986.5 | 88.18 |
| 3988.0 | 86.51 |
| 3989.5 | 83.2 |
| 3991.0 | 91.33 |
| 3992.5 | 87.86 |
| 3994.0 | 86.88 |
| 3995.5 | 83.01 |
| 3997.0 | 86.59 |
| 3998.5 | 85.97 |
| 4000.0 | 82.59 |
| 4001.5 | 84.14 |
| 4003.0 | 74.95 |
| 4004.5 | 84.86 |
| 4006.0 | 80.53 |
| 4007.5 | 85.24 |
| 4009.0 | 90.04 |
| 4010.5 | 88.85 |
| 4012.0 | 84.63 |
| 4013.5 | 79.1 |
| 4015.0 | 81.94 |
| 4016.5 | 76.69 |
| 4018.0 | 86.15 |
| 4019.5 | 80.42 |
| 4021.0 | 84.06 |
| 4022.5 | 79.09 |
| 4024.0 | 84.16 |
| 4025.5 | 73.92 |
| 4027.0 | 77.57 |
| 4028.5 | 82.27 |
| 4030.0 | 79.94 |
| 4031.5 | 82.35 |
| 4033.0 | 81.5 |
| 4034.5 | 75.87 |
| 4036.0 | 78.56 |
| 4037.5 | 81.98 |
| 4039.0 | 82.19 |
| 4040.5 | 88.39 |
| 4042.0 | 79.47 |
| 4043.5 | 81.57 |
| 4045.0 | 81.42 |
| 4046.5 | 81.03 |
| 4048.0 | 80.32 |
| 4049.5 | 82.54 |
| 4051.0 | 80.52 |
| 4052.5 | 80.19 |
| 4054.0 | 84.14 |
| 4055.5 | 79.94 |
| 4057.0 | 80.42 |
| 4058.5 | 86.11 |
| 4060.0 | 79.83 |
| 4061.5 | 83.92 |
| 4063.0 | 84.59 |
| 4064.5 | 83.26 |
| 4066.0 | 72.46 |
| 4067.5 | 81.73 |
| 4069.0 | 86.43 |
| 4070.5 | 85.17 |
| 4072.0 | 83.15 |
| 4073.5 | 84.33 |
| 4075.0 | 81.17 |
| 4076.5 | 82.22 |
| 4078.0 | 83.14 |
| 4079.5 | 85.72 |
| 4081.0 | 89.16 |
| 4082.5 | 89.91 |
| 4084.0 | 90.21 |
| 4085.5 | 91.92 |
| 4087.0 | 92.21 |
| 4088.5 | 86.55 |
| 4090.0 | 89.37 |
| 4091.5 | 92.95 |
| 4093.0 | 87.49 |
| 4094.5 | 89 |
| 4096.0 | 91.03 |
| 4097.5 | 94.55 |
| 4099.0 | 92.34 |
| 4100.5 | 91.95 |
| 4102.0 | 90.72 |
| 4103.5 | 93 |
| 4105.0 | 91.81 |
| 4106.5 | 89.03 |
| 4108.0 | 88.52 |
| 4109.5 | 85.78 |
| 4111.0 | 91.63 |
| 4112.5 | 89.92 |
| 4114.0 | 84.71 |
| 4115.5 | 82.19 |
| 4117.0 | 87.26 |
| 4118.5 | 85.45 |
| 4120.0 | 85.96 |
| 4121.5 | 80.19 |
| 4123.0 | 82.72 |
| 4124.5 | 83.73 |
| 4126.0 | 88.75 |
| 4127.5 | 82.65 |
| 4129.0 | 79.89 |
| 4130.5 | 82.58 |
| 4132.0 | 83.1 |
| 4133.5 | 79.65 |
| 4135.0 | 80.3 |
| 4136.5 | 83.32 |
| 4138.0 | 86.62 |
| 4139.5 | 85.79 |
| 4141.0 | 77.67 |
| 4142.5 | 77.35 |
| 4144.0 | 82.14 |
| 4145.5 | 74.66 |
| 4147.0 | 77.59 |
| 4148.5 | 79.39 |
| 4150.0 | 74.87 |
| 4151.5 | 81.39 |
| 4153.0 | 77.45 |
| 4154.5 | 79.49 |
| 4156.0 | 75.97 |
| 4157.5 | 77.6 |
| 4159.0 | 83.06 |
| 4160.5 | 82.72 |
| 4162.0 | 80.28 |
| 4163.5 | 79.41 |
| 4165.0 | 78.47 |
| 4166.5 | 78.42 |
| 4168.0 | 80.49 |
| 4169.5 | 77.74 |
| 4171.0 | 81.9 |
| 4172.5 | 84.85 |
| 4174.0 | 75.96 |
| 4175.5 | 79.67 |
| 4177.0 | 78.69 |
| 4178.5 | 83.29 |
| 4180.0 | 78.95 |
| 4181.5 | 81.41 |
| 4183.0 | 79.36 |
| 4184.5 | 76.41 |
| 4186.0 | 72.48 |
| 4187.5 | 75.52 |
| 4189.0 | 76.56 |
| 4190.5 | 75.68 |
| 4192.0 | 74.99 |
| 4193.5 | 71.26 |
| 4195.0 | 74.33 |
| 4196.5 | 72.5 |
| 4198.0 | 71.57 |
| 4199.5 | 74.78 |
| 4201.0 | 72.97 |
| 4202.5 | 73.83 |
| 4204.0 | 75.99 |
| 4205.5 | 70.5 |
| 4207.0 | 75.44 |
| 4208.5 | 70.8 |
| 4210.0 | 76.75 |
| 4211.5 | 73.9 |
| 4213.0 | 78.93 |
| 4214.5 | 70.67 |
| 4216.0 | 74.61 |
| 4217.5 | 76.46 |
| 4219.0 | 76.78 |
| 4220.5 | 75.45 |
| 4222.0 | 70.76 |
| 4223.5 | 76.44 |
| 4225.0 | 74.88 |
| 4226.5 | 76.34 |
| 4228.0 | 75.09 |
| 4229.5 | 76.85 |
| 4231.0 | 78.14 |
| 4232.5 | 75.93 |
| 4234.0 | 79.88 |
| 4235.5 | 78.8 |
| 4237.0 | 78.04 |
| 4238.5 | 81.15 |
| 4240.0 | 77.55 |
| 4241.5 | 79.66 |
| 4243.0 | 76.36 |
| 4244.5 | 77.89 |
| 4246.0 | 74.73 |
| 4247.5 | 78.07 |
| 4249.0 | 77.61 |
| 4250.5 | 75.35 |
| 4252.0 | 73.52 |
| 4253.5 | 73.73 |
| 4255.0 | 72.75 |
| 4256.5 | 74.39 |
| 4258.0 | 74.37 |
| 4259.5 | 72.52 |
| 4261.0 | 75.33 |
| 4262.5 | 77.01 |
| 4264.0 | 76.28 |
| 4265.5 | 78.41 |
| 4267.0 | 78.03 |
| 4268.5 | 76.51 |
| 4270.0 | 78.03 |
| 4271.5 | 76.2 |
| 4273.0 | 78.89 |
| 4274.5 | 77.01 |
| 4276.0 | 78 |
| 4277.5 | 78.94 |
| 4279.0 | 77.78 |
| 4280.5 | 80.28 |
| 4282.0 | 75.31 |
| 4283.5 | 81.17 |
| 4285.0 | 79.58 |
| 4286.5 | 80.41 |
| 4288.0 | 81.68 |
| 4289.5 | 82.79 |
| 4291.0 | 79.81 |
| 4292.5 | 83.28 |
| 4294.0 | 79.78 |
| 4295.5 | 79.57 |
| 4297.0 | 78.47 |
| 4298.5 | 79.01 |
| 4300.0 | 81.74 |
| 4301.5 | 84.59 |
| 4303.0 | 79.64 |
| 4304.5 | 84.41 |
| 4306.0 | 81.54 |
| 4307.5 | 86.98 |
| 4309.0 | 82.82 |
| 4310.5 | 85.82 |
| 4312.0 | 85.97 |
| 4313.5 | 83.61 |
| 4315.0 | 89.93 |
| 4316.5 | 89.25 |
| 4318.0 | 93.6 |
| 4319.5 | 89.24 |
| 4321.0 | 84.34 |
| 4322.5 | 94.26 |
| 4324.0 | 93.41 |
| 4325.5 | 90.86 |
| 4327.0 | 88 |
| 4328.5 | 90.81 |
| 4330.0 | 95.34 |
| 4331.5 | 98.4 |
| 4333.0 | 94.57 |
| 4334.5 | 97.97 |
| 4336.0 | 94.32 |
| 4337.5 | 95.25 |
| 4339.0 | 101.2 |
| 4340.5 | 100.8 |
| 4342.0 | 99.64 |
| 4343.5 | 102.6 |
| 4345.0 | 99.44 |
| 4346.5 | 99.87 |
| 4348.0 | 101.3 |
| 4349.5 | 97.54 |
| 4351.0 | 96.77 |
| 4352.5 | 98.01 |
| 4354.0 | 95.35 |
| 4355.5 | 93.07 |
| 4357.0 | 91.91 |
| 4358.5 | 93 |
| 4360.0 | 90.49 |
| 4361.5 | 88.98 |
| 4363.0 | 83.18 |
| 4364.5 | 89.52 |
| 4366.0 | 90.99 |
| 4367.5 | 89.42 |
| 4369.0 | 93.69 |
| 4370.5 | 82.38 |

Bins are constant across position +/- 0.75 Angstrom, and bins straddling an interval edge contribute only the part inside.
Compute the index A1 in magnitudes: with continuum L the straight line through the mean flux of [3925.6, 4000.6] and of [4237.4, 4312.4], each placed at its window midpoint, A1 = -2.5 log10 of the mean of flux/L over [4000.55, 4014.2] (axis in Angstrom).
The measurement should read 0.06 mag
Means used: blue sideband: 89.9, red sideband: 78.8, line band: 83.6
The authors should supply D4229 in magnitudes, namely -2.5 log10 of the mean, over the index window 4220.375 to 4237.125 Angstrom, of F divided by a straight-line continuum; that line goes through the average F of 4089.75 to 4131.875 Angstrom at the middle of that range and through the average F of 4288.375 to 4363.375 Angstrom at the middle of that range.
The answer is 0.17 mag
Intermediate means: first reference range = 87.6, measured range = 76.4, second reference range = 90.2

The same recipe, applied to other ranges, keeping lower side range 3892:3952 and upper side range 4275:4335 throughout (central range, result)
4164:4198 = 0.13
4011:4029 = 0.12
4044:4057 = 0.11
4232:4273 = 0.12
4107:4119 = 0.02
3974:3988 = 0.02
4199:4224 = 0.17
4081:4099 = -0.02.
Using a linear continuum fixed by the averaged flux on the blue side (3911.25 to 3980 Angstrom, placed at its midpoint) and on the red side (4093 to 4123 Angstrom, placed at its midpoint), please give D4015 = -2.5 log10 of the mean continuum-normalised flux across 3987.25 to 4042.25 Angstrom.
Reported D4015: 0.09 mag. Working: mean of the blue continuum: 91.3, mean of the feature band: 82.8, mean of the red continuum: 88.5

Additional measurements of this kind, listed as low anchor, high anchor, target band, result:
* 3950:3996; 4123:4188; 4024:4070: 0.060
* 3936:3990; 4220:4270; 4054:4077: 0.038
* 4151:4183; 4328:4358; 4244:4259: 0.174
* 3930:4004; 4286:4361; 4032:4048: 0.106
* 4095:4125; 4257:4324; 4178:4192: 0.104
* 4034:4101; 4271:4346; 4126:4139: 0.032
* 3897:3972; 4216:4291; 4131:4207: 0.039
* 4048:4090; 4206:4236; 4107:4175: -0.023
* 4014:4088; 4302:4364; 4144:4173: 0.092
